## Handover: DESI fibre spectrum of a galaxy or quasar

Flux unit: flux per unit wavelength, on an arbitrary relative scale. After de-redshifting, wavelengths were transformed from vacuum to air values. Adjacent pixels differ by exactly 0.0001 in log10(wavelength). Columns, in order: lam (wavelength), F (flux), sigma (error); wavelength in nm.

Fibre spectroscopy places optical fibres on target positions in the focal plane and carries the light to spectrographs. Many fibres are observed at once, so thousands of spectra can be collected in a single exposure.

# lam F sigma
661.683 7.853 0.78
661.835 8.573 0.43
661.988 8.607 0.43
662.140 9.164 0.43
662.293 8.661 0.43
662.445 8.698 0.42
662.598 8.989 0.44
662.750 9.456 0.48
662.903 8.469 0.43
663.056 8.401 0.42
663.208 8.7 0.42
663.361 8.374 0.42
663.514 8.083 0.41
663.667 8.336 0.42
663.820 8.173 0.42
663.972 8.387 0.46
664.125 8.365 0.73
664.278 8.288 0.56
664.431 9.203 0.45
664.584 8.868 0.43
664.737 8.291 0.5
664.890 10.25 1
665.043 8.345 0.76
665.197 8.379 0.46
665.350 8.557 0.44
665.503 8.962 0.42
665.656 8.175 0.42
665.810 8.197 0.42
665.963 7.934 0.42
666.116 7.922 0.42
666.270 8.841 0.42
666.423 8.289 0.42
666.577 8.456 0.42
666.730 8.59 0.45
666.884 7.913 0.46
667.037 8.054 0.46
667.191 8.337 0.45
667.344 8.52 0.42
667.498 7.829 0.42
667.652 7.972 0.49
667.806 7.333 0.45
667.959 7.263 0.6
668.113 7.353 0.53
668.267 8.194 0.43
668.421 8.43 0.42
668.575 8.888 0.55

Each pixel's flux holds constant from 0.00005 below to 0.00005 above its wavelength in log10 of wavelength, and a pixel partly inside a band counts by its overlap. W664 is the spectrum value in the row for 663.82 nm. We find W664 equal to 8.173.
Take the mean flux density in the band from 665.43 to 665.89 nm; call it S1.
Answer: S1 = 8.43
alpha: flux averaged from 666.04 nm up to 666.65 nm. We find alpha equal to 8.37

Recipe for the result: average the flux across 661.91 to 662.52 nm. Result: 8.78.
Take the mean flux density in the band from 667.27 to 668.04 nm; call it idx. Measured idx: 7.78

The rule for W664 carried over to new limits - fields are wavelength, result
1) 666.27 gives 8.841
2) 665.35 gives 8.557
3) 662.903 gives 8.469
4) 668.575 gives 8.888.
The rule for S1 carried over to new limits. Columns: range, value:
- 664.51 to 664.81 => 8.58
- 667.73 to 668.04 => 7.31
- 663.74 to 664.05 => 8.3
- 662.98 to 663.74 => 8.38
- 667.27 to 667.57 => 8.17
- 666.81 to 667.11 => 8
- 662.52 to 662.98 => 8.96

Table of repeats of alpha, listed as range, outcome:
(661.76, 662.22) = 8.77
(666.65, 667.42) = 8.29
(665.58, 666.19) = 8.06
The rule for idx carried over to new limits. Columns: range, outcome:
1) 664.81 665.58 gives 8.9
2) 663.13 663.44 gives 8.54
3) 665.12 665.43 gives 8.47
